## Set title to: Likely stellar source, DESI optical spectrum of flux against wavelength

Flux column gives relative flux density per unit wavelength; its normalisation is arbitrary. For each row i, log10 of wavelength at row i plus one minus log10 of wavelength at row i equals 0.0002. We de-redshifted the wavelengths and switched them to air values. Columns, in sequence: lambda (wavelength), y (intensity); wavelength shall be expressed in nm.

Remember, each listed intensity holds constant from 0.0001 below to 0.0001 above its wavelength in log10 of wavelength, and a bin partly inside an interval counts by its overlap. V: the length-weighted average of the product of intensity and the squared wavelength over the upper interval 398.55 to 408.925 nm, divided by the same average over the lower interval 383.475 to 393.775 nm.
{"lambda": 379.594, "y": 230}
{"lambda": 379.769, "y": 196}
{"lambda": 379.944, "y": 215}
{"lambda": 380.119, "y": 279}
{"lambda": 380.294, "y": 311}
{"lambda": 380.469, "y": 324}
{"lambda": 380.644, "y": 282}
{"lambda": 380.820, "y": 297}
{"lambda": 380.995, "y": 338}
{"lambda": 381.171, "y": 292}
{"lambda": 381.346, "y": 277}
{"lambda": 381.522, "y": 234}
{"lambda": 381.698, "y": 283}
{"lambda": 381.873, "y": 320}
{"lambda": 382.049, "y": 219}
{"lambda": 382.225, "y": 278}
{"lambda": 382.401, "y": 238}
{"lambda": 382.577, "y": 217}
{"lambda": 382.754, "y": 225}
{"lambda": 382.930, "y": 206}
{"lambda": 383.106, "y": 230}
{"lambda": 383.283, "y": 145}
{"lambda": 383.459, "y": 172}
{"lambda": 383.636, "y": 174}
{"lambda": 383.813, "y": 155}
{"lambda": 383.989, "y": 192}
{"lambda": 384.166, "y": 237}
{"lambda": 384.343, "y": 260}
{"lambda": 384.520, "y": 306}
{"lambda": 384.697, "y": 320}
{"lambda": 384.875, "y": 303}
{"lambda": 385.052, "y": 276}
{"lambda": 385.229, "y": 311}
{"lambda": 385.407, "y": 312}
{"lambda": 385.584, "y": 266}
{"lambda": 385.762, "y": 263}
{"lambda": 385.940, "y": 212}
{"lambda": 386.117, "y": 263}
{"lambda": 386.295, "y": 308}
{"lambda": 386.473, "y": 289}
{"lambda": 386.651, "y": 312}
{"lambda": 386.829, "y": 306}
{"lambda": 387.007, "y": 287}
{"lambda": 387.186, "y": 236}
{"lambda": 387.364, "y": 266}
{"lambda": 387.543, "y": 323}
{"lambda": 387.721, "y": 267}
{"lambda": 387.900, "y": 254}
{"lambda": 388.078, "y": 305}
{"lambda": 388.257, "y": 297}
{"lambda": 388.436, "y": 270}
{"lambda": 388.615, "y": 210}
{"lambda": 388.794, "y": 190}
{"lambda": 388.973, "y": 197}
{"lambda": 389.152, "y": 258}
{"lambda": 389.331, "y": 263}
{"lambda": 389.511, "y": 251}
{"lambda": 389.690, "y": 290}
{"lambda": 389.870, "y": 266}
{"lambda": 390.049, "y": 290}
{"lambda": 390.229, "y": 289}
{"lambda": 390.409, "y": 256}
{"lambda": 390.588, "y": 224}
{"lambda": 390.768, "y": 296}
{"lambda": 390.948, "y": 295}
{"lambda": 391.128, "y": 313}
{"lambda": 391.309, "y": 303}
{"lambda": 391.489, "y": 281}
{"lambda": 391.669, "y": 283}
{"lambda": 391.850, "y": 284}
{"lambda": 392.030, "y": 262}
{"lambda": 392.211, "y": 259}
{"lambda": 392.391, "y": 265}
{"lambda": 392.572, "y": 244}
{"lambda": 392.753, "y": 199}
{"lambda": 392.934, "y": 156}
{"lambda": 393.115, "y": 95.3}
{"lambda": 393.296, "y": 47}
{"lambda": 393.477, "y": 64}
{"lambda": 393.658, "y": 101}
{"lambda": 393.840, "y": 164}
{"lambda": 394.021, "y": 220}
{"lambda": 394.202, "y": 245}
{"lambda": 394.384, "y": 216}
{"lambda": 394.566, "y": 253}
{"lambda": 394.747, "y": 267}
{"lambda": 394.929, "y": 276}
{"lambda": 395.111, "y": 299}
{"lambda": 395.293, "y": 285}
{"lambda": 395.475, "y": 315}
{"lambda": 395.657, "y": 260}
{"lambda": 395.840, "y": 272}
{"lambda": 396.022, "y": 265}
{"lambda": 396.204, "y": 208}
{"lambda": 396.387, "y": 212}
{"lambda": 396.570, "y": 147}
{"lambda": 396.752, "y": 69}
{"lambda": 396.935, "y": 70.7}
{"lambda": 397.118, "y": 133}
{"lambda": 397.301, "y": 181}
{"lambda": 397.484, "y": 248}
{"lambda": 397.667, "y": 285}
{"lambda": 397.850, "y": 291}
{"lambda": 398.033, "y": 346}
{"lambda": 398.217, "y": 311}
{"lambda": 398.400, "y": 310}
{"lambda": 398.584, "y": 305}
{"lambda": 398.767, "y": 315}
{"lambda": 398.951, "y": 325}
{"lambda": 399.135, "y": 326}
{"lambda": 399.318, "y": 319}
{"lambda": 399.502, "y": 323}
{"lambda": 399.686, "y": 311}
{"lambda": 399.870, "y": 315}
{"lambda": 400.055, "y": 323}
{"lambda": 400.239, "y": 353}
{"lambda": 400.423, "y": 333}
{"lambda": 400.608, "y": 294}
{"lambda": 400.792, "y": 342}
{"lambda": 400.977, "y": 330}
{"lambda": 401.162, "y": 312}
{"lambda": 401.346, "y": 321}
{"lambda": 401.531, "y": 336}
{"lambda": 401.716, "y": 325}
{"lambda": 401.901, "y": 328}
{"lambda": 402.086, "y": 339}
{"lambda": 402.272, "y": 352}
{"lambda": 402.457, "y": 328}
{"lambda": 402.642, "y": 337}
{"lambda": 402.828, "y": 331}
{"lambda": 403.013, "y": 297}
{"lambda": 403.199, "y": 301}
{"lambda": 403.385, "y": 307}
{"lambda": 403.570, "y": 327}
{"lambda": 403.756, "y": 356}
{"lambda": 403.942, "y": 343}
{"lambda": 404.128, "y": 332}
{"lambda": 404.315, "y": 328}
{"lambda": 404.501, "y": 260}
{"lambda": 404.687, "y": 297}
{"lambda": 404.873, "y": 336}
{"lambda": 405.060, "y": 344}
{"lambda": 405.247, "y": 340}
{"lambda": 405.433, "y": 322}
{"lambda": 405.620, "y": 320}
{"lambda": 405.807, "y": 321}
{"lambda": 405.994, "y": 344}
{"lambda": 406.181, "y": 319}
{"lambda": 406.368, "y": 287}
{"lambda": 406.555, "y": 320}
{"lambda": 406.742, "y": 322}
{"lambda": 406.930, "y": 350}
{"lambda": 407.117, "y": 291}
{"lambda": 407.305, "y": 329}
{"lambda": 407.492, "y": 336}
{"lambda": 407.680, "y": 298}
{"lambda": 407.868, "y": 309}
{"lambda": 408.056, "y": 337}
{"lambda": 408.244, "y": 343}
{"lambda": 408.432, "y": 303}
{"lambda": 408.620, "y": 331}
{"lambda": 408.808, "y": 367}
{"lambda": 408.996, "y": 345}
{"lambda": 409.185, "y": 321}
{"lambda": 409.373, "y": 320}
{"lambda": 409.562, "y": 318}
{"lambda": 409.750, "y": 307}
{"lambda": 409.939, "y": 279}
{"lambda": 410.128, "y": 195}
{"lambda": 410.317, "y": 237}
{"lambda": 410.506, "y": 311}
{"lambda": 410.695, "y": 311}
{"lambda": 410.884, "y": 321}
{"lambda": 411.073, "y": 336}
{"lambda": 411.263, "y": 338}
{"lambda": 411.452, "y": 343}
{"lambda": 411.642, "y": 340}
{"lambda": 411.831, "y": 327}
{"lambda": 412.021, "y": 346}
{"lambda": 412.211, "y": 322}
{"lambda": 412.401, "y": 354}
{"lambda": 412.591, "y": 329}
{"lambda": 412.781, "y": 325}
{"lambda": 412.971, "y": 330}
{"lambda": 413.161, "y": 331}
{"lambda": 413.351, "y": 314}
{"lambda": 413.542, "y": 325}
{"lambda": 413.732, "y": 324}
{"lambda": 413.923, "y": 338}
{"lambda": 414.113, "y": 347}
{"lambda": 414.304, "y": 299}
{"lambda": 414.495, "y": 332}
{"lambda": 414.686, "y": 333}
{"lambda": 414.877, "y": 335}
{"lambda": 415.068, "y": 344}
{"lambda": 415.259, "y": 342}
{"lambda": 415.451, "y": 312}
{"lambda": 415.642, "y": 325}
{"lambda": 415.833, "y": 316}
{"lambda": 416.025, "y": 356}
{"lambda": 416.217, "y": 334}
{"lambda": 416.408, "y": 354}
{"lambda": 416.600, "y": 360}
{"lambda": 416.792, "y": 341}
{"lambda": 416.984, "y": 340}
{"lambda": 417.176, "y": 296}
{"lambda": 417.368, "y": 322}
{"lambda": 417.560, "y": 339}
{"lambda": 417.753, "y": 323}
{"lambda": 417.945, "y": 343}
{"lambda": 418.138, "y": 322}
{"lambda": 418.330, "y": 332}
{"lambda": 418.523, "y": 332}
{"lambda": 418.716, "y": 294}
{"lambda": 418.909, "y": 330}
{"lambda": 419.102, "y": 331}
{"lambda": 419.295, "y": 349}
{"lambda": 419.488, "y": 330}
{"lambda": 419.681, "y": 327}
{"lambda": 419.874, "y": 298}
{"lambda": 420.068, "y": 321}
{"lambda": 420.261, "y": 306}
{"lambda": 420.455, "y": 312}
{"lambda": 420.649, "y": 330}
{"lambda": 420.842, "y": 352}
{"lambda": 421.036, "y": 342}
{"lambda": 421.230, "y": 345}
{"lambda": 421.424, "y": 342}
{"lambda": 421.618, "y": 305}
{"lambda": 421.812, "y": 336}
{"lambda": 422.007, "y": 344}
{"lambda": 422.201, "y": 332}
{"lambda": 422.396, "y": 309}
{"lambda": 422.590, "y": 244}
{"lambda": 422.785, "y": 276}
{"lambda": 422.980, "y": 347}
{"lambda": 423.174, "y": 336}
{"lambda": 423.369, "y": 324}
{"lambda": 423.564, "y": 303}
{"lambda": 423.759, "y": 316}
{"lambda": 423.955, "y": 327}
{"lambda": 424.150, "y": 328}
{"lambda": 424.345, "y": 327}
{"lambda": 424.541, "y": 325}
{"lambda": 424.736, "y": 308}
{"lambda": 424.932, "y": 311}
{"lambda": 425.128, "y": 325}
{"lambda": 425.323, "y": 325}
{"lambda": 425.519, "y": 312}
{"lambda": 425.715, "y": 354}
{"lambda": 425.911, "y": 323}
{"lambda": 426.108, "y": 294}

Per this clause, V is 1.4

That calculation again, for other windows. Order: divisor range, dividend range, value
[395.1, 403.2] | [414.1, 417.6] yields 1.25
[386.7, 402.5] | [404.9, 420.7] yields 1.35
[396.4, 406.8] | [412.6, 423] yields 1.17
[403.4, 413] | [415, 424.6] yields 1.08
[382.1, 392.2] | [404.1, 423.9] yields 1.42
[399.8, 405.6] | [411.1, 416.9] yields 1.08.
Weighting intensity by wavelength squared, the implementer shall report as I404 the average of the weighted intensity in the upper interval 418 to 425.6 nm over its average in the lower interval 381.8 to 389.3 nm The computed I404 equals 1.5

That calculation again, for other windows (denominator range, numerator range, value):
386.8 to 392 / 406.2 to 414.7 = 1.32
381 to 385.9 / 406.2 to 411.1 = 1.42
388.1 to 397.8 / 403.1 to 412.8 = 1.50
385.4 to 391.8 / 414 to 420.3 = 1.40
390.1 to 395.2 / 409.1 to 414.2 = 1.52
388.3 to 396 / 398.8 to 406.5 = 1.42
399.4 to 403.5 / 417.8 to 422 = 1.11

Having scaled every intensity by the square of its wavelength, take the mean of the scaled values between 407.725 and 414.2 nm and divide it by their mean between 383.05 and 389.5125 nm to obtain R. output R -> 1.4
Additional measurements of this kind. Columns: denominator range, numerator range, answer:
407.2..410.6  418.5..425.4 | 1.10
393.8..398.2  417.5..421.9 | 1.58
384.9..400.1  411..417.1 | 1.46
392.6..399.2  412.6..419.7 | 1.62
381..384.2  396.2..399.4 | 1.16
